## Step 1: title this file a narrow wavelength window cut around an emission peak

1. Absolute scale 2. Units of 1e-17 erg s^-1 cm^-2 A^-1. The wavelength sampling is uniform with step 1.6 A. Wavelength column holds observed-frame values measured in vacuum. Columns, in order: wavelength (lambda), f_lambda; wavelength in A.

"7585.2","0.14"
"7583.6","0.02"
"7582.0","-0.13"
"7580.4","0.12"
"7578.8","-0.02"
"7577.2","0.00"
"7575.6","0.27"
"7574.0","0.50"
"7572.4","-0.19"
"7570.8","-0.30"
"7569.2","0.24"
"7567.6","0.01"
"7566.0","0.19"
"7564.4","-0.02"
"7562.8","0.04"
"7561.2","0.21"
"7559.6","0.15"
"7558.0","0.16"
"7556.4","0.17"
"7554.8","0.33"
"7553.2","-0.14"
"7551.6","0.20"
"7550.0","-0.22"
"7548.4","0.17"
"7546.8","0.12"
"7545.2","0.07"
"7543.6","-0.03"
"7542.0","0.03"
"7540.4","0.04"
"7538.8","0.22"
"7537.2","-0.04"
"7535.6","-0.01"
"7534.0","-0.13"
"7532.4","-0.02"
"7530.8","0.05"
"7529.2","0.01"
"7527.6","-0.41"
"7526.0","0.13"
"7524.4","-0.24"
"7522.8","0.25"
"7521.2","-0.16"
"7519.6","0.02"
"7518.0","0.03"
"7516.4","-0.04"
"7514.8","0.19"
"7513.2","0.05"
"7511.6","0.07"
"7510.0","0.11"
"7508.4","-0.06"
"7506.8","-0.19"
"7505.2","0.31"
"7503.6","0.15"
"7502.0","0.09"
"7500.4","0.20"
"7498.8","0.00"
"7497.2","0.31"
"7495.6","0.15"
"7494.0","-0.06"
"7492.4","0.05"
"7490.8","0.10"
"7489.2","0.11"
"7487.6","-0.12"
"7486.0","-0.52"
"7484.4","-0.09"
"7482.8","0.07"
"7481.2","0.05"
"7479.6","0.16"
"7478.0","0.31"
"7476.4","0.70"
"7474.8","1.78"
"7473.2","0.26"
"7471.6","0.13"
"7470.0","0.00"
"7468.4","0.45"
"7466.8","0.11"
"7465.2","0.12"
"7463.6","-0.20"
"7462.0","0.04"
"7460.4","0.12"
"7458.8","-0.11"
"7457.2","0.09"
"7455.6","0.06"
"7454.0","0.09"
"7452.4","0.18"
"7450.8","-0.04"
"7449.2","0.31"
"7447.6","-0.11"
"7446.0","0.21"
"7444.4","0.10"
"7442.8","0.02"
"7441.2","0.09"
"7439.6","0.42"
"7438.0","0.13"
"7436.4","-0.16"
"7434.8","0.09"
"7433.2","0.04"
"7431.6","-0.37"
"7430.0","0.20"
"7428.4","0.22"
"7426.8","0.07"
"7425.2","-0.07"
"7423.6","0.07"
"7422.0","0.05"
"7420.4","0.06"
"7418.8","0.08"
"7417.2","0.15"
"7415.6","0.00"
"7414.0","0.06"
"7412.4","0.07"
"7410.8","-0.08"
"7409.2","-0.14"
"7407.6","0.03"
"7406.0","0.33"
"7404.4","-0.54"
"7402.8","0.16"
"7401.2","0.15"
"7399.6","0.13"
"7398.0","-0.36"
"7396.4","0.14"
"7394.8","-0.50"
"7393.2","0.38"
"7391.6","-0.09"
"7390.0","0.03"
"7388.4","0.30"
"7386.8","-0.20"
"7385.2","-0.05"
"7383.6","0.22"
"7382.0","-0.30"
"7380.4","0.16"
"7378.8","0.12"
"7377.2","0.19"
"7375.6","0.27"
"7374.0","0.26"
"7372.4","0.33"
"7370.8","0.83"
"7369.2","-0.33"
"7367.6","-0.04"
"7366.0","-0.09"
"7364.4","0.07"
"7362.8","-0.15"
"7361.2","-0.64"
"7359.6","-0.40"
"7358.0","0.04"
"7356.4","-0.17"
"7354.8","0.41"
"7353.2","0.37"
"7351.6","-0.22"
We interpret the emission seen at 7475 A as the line H-alpha 6563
